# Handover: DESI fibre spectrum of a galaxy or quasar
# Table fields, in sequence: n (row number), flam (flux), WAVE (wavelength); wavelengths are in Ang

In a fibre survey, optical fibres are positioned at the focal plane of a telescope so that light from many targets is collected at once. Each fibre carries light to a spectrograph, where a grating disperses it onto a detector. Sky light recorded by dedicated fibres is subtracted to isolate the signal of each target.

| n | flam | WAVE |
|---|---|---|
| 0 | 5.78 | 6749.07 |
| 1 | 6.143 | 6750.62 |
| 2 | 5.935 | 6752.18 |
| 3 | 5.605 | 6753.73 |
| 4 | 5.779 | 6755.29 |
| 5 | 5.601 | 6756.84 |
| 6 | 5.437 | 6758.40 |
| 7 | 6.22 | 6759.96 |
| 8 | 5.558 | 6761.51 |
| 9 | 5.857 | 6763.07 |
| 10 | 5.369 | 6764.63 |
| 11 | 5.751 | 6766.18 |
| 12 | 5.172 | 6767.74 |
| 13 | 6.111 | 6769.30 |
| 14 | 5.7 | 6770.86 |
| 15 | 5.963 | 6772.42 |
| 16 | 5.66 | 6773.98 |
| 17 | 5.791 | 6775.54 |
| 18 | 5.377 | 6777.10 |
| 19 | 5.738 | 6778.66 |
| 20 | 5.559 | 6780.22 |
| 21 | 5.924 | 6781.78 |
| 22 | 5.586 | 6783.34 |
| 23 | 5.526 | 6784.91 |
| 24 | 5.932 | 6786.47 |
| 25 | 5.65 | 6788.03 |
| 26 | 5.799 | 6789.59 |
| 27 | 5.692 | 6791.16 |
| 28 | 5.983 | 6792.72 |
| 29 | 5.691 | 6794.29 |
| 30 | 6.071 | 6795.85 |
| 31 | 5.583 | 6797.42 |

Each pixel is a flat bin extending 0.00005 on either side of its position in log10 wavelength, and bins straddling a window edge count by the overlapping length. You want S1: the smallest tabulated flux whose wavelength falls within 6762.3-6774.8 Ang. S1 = 5.172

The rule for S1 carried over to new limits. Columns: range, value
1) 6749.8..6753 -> 5.935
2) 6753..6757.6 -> 5.601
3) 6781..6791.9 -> 5.526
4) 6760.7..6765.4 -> 5.369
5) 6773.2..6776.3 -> 5.66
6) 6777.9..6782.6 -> 5.559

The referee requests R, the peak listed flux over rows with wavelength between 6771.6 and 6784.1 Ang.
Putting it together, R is 5.963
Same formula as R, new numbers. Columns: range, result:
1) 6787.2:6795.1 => 5.983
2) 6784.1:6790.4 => 5.932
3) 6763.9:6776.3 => 6.111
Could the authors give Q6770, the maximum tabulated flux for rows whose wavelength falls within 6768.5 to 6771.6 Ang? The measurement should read 6.111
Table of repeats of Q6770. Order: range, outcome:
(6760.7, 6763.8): 5.857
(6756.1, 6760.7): 6.22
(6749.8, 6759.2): 6.143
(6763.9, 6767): 5.751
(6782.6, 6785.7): 5.586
